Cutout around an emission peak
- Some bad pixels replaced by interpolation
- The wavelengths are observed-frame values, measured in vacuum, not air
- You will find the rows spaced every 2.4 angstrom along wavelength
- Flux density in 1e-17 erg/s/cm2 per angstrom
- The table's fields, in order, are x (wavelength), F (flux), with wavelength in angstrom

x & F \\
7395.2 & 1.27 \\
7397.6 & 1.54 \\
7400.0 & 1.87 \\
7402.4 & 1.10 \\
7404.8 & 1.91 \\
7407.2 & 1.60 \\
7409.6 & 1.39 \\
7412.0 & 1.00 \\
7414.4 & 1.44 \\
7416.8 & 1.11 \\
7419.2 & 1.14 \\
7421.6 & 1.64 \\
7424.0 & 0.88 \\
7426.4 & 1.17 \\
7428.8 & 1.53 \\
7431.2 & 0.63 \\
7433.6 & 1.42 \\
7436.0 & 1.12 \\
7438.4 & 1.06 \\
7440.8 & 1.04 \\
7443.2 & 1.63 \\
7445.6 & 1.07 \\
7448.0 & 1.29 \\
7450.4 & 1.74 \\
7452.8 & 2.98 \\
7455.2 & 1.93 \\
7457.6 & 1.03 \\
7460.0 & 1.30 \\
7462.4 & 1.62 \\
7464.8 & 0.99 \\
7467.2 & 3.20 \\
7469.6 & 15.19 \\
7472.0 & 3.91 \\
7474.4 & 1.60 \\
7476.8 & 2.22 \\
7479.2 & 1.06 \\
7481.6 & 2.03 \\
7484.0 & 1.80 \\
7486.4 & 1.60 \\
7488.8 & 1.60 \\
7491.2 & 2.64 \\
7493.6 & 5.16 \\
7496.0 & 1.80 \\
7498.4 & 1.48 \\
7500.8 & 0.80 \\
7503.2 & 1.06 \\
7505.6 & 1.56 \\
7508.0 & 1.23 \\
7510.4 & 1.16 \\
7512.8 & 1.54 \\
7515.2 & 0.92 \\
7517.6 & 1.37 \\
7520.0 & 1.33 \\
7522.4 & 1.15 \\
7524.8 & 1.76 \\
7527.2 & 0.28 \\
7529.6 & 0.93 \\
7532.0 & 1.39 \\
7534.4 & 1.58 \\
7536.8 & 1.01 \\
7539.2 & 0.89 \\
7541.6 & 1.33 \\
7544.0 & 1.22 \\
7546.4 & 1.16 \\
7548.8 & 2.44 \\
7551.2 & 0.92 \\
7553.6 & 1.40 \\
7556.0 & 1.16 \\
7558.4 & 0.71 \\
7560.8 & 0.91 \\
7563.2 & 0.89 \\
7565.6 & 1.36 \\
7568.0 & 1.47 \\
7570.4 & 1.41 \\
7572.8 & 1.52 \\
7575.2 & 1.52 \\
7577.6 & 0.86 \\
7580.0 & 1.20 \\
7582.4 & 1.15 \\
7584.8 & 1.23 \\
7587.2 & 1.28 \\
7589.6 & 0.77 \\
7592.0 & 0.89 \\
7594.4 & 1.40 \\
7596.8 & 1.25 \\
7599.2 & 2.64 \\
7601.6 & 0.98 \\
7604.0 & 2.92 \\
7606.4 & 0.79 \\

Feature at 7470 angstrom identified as H-alpha 6563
